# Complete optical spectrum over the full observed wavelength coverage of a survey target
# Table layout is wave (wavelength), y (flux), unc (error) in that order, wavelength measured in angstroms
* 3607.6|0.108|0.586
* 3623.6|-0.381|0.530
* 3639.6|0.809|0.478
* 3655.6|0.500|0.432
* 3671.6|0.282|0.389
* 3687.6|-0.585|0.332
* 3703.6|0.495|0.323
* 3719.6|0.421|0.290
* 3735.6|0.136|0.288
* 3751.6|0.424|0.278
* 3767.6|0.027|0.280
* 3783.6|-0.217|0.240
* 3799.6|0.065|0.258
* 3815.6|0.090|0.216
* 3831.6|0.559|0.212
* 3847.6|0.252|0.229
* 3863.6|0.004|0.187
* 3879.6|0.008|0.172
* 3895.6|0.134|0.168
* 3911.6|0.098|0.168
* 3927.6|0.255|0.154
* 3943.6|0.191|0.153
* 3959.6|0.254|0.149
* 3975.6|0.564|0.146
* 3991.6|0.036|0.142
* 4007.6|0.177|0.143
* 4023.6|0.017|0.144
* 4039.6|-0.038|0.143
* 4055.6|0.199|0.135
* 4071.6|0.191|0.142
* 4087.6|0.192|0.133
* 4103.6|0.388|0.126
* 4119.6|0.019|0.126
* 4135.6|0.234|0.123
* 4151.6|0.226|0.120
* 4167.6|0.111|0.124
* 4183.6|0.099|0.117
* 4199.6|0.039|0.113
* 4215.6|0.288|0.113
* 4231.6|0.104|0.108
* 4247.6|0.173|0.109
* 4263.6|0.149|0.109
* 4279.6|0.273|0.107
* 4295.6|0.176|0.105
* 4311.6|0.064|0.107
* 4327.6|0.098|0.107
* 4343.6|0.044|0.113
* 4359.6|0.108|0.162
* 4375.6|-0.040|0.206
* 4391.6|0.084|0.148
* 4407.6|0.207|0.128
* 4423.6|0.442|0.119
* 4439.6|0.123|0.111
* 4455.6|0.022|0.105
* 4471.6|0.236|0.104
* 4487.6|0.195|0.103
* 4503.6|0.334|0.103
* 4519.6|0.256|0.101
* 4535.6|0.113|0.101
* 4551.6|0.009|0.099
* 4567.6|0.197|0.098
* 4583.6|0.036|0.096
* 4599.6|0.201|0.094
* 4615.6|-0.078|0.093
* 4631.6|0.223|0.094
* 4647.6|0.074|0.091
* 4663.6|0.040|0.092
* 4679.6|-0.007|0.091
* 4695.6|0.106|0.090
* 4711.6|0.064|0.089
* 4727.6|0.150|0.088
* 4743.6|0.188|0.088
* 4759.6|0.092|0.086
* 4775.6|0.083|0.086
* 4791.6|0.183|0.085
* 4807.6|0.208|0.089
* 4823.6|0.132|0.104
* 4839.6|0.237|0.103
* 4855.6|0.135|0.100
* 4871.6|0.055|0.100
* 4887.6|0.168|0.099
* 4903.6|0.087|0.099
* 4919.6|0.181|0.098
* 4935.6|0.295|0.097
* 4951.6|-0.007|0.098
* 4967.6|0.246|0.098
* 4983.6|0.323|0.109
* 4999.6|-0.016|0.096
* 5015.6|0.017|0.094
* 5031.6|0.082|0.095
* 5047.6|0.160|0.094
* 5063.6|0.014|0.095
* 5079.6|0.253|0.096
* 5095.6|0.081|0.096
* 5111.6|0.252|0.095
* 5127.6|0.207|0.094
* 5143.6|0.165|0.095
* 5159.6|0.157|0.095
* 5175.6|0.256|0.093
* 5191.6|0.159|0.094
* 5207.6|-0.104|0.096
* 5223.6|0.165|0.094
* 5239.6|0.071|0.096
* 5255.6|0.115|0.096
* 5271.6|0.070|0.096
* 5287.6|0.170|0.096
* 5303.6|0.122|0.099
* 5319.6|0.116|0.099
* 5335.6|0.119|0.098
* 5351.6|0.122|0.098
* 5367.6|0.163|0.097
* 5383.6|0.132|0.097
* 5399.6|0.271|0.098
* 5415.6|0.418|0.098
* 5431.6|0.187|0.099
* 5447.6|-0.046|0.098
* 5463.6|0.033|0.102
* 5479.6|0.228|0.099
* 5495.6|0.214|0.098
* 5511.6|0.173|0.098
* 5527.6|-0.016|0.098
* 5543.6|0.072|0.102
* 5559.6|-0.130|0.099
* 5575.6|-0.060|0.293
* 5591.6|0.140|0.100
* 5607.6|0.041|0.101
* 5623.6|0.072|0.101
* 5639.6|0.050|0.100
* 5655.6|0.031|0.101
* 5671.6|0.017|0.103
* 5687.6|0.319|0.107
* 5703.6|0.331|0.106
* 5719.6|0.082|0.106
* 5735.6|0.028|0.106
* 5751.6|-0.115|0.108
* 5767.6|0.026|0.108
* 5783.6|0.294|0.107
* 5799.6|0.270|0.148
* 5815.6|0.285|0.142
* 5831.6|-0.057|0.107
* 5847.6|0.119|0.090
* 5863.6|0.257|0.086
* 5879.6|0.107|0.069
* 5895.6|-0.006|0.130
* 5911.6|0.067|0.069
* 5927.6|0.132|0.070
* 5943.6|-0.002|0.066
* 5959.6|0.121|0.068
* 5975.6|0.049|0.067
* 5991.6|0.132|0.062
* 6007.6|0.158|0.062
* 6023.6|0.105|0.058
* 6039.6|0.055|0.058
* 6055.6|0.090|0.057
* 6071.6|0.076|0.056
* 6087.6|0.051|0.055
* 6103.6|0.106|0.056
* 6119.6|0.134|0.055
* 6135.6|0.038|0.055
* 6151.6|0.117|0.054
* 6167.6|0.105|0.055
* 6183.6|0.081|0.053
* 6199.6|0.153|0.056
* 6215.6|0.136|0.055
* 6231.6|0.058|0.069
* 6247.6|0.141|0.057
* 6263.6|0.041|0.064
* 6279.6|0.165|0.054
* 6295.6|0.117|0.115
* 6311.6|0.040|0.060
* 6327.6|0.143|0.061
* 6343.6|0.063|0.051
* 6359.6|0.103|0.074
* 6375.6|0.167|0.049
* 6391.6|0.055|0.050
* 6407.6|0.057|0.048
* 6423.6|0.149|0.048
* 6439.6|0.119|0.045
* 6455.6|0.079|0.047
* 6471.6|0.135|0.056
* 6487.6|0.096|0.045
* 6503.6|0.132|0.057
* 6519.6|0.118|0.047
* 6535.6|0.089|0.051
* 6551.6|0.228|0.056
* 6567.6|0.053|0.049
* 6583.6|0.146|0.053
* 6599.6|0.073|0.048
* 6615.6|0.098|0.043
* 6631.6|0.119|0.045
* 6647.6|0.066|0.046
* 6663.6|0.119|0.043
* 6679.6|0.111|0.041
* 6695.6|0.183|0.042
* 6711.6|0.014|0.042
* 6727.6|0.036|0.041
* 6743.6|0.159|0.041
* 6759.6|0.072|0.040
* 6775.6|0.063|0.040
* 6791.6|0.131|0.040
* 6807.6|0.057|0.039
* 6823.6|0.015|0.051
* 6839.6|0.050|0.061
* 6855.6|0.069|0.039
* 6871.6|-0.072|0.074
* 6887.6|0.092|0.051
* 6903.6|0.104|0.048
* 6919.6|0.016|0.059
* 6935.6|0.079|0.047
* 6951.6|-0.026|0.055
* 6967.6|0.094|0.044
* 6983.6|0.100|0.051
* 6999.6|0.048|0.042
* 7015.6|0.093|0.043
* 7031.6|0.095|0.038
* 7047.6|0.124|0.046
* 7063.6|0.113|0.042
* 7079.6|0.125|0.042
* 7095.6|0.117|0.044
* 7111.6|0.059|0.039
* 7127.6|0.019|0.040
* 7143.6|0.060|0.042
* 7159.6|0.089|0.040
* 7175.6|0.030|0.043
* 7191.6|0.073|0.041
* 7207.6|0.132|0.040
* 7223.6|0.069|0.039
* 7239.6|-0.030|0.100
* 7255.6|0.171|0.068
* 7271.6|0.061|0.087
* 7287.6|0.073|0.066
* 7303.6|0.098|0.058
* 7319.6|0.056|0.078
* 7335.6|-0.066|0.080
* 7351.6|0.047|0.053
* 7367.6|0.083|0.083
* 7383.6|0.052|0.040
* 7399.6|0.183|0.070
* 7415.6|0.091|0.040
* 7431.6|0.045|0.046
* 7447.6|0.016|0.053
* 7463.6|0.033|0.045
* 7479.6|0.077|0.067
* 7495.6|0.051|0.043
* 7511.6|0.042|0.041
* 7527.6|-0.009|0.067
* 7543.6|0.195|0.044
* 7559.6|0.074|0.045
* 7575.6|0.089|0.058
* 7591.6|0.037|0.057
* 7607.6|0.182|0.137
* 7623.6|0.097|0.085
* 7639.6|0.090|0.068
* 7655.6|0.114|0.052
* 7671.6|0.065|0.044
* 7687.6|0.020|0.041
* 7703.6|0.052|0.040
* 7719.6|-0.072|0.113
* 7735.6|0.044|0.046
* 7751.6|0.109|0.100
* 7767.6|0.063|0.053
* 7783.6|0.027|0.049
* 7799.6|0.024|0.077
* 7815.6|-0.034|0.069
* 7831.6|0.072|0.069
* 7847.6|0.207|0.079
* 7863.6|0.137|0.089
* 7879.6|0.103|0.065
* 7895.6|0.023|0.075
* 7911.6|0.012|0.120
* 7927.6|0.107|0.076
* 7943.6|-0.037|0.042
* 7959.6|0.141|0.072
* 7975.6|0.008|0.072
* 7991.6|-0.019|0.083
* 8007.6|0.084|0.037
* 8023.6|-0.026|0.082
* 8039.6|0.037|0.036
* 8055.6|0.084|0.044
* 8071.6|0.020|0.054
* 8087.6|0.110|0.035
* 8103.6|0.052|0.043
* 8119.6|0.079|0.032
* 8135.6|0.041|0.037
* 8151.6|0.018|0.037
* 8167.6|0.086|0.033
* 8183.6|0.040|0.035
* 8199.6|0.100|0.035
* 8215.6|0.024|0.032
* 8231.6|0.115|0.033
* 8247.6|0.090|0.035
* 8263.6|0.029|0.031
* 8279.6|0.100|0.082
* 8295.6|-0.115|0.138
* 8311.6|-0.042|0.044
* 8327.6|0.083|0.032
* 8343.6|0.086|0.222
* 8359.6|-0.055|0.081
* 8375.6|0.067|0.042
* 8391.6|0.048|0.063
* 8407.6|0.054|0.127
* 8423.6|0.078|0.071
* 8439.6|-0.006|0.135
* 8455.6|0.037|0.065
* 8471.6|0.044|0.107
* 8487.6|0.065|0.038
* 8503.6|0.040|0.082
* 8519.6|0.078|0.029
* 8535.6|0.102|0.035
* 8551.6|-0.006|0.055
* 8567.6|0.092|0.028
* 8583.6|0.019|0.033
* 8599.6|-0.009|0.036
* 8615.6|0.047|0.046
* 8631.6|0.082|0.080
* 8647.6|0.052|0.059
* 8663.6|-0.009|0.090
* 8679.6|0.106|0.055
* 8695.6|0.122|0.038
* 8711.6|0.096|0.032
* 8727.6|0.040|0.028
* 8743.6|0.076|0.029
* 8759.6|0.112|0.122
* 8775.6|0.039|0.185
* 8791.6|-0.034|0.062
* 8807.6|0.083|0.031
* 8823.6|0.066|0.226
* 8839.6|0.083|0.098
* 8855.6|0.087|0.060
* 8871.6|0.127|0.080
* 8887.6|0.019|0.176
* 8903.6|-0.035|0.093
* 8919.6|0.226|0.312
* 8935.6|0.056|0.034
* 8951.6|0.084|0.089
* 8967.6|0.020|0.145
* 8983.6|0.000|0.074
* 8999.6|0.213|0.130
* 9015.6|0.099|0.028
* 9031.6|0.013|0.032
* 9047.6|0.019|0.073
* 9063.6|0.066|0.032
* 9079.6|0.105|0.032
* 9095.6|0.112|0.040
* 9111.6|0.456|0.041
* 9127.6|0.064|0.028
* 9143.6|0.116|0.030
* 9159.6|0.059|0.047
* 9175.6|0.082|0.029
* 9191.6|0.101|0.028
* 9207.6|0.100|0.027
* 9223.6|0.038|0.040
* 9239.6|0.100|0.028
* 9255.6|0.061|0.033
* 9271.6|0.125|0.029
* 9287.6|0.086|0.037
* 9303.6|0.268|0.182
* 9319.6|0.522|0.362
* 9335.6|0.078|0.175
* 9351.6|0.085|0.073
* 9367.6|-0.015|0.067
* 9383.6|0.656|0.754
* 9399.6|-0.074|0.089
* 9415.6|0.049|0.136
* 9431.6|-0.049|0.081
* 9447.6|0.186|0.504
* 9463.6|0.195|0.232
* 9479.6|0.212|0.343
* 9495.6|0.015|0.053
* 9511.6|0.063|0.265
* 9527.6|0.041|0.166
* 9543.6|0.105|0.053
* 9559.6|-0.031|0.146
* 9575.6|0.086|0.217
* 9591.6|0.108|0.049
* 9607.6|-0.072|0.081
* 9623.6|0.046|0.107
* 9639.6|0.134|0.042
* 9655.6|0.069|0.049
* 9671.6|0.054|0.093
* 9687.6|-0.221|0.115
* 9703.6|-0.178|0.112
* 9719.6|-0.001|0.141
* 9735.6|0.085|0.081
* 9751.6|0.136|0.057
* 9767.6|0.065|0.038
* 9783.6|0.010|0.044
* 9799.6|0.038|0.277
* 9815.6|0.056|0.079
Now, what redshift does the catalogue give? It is 1.44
